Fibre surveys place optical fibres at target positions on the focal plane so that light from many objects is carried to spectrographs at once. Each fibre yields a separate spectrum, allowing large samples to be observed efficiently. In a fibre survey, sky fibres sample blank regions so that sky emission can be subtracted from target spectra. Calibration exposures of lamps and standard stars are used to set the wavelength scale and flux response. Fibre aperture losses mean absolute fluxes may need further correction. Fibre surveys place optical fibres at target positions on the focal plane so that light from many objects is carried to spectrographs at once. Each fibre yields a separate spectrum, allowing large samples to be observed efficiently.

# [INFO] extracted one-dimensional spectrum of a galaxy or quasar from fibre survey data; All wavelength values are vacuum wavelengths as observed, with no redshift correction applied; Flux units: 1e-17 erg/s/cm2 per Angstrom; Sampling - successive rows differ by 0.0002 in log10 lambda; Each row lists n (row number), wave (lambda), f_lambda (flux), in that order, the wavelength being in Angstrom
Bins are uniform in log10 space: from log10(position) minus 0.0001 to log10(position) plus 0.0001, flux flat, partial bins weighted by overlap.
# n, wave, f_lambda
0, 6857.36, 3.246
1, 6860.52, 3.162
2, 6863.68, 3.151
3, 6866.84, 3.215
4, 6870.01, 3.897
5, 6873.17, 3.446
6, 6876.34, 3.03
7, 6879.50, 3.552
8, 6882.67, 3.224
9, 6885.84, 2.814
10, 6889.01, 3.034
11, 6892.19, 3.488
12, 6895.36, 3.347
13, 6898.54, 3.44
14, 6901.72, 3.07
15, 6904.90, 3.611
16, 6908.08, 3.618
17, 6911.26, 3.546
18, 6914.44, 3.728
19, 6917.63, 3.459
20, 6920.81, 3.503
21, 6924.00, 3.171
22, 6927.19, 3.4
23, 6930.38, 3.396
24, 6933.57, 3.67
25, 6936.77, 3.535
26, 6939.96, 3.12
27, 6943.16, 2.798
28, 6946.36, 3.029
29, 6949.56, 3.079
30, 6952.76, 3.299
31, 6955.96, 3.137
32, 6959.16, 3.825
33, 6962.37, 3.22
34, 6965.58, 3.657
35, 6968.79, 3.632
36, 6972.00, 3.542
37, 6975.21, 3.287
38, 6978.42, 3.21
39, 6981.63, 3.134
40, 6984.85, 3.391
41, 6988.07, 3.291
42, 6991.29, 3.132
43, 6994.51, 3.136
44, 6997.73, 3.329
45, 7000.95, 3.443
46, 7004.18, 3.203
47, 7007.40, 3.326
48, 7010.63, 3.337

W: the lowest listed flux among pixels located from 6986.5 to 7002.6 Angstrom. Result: 3.132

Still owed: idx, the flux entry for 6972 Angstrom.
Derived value 3.542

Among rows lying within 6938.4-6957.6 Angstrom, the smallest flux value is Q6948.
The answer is 2.798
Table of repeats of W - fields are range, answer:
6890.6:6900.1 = 3.347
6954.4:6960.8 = 3.137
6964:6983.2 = 3.134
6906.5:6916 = 3.546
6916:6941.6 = 3.12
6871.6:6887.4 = 2.814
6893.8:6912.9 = 3.07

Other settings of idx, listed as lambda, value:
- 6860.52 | 3.162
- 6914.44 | 3.728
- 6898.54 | 3.44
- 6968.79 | 3.632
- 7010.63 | 3.337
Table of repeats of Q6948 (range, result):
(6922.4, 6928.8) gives 3.171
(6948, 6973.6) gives 3.079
